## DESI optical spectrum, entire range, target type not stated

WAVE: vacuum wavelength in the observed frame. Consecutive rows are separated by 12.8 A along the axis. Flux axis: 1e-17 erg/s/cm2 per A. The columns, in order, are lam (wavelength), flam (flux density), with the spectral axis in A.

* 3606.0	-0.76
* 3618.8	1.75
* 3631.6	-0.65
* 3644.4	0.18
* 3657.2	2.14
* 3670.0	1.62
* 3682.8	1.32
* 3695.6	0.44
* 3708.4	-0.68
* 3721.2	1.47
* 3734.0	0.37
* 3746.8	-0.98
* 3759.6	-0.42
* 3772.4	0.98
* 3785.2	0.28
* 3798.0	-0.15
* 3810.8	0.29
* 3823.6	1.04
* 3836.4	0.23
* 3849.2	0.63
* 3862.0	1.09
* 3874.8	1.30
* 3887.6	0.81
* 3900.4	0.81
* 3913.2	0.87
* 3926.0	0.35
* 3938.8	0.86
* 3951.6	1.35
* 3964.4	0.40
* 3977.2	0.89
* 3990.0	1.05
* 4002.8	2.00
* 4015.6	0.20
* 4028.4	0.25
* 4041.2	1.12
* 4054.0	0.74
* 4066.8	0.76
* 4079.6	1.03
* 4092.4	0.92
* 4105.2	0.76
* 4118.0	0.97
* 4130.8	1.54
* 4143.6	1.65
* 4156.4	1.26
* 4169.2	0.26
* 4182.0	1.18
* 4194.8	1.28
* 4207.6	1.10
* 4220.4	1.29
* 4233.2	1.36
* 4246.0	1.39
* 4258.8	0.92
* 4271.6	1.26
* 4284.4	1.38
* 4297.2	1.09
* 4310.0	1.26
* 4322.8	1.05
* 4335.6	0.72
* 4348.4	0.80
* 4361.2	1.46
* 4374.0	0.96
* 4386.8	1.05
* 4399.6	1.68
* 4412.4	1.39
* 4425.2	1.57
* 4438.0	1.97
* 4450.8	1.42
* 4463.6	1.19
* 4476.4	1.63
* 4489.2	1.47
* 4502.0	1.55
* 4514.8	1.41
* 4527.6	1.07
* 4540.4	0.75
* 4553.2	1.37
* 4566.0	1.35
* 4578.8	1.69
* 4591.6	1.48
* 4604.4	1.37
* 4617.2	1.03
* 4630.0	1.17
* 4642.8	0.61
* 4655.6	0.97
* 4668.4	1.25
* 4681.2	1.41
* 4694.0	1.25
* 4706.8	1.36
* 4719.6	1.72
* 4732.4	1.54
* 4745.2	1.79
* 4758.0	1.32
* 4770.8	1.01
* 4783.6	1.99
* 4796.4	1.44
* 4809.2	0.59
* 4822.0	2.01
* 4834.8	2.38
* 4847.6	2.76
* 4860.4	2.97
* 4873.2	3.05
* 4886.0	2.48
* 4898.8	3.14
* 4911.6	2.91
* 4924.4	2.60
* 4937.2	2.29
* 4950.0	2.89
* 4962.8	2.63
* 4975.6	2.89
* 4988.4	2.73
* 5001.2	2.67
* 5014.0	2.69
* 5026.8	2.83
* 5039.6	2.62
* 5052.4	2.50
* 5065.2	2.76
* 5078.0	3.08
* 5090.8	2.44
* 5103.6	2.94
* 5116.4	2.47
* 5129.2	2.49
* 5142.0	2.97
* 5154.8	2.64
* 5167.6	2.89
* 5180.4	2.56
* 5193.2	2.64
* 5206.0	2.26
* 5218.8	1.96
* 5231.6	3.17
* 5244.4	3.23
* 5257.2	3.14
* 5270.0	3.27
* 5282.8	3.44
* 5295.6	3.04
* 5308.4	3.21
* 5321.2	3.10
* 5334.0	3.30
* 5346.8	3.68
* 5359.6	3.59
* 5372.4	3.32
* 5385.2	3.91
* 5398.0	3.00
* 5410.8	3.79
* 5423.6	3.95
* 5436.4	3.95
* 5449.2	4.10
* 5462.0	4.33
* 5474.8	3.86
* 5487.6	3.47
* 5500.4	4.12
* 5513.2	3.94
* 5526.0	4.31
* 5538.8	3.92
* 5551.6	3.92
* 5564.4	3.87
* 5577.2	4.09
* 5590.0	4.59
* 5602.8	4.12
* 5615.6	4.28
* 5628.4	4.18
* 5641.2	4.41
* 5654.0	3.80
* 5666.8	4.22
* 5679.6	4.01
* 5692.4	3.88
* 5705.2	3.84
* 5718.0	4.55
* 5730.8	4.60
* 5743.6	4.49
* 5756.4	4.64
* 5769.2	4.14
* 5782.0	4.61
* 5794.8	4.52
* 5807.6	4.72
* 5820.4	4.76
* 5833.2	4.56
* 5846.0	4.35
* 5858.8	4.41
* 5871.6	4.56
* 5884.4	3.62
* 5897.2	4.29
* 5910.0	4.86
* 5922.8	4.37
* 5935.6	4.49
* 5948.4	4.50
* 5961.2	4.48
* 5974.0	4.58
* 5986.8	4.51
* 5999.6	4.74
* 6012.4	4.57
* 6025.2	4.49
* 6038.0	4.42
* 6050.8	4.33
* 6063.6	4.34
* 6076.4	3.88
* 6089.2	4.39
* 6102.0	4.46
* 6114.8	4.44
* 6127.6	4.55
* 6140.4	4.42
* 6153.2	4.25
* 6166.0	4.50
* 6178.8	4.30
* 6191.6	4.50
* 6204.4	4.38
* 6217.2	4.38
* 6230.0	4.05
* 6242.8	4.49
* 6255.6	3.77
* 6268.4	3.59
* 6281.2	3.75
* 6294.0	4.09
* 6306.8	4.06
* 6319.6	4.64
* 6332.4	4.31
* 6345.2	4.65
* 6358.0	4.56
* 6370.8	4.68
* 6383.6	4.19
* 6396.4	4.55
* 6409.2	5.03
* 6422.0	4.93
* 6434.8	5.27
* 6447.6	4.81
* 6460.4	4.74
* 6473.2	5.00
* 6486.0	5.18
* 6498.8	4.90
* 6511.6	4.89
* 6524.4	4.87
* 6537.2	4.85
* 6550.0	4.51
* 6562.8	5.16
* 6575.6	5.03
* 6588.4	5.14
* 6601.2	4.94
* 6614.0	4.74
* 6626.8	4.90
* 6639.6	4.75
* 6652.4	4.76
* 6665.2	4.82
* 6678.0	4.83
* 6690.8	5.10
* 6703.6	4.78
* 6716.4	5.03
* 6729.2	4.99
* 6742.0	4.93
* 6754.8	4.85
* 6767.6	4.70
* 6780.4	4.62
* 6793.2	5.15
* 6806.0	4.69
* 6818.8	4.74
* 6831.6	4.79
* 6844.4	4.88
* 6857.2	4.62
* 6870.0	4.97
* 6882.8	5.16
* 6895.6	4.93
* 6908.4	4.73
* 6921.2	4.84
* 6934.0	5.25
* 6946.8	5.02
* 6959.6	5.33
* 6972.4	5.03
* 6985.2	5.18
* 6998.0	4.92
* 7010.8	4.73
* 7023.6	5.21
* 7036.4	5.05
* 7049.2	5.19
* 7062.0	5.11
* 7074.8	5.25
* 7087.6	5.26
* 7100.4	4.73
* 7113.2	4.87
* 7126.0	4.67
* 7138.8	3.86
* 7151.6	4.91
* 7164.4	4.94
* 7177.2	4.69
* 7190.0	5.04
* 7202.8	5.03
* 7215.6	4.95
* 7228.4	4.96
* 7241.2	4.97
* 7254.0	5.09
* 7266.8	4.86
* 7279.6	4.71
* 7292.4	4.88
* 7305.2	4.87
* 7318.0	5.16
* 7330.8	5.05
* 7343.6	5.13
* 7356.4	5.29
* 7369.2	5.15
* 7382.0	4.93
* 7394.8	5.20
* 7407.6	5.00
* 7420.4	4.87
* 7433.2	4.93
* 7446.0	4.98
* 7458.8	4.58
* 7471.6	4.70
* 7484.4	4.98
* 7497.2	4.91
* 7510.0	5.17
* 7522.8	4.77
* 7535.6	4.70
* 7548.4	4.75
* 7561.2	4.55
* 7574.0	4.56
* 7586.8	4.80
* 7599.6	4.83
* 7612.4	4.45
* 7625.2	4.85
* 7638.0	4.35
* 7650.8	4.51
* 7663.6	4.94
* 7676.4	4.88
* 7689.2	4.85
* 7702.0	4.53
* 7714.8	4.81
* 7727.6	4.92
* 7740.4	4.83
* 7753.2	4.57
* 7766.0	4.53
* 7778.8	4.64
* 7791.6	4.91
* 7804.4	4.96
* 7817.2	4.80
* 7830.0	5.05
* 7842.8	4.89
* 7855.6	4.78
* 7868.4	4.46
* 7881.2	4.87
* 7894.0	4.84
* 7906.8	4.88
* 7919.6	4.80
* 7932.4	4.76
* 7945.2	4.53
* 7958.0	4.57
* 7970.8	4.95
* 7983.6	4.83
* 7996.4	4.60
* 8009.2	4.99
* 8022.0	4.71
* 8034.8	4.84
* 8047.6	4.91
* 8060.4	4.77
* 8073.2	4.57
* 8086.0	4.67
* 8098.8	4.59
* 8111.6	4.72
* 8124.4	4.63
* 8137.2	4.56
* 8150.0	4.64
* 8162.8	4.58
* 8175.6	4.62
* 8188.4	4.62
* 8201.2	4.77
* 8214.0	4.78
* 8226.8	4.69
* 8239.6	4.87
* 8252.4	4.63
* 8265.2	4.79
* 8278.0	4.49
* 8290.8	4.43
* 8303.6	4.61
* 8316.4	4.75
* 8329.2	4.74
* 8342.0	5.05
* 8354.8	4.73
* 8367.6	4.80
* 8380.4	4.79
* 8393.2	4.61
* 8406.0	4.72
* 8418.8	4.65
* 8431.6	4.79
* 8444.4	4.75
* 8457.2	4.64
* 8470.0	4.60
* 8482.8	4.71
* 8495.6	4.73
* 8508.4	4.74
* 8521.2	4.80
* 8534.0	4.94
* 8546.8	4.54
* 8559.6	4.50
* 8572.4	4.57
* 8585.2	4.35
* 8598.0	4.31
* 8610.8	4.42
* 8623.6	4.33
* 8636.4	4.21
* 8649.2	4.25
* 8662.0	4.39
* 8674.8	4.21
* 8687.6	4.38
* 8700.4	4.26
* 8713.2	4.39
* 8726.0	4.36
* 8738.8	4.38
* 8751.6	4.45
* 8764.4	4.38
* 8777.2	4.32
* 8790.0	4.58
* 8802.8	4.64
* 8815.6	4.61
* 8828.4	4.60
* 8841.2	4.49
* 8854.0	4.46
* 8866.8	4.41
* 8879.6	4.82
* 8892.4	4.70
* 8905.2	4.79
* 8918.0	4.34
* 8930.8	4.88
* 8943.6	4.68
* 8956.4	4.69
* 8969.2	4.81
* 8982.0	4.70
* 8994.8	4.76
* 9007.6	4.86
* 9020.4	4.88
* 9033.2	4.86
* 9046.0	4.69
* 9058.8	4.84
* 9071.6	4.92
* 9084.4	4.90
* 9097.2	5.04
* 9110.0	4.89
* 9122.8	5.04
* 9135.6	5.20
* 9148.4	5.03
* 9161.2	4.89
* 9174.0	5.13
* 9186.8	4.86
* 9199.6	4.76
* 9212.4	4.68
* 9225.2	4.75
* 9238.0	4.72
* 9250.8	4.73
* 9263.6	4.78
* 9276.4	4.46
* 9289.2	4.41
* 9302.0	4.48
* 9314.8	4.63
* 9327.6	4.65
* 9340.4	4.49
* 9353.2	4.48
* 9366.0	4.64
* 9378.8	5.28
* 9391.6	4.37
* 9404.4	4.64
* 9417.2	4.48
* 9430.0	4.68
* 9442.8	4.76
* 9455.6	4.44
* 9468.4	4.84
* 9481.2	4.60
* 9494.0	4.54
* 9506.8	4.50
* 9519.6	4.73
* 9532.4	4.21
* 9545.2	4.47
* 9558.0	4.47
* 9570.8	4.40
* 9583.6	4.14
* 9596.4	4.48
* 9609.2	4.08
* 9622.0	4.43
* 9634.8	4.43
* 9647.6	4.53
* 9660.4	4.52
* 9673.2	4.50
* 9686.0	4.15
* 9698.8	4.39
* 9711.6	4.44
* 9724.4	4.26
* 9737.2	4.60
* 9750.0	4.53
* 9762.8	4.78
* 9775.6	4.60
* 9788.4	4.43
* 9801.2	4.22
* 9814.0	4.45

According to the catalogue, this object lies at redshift 0.211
